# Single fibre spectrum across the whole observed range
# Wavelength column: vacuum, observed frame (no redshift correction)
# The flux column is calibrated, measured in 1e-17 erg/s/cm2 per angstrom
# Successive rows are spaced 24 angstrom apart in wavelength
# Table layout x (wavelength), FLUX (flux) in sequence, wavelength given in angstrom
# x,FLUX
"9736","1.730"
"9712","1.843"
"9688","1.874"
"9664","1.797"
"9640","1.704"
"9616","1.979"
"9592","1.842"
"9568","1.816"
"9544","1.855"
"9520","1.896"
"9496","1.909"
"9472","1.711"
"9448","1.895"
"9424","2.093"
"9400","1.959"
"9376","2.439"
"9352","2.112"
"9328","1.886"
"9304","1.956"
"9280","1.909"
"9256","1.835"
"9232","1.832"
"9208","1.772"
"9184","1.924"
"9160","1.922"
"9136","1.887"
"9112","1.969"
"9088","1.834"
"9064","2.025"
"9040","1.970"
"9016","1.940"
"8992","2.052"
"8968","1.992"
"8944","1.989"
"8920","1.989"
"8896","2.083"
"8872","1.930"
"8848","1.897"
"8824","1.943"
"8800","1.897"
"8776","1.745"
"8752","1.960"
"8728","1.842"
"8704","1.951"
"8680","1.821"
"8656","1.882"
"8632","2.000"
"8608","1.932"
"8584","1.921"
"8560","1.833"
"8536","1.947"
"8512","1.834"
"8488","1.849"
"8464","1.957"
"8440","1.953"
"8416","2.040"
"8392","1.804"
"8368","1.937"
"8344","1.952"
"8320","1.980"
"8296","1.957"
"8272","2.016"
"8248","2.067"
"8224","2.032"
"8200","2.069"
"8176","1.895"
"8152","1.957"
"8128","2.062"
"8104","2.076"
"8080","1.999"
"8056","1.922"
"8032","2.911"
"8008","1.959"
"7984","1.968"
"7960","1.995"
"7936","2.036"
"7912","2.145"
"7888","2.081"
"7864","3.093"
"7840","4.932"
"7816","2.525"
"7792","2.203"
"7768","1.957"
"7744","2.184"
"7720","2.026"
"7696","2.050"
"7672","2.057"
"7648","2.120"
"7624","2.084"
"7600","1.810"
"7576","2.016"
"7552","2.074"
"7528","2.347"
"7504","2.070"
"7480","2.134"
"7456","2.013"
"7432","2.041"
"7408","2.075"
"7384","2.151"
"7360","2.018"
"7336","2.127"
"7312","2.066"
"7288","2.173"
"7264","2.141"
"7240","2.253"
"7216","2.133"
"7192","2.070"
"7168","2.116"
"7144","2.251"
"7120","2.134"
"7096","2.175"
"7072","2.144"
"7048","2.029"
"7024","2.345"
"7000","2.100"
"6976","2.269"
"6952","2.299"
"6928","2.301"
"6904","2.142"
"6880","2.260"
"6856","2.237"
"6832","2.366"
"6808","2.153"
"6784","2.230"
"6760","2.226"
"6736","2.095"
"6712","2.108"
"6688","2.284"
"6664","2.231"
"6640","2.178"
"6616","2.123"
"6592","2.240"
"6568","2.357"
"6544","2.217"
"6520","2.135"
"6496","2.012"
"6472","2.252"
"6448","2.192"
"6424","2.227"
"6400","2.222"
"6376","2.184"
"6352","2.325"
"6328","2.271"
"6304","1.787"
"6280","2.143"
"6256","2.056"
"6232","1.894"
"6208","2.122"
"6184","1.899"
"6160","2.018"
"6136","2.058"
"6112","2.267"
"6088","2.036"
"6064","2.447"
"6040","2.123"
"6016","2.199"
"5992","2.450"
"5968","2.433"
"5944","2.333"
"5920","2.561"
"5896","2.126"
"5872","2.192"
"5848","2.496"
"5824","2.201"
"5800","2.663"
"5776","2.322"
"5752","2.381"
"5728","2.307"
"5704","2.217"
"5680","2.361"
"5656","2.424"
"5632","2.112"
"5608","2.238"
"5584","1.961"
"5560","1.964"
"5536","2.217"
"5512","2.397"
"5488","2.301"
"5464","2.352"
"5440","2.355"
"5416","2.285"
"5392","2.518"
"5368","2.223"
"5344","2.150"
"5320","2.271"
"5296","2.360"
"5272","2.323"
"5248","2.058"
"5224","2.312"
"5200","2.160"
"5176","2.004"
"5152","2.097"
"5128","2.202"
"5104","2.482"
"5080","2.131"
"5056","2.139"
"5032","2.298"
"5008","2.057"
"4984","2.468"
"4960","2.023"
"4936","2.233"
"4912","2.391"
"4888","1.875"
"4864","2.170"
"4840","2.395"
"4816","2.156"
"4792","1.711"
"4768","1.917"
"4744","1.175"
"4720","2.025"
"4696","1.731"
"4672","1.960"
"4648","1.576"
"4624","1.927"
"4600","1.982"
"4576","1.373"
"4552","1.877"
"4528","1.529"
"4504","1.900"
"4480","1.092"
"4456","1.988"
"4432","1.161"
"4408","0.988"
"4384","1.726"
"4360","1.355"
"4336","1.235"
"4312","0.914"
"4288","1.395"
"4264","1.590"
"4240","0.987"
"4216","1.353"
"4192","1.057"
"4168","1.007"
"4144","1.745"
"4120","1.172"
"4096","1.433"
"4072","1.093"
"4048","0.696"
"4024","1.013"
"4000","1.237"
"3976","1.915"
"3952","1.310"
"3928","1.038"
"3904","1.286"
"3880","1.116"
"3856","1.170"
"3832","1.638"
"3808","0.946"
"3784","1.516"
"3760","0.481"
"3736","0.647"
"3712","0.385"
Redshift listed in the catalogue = 0.194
